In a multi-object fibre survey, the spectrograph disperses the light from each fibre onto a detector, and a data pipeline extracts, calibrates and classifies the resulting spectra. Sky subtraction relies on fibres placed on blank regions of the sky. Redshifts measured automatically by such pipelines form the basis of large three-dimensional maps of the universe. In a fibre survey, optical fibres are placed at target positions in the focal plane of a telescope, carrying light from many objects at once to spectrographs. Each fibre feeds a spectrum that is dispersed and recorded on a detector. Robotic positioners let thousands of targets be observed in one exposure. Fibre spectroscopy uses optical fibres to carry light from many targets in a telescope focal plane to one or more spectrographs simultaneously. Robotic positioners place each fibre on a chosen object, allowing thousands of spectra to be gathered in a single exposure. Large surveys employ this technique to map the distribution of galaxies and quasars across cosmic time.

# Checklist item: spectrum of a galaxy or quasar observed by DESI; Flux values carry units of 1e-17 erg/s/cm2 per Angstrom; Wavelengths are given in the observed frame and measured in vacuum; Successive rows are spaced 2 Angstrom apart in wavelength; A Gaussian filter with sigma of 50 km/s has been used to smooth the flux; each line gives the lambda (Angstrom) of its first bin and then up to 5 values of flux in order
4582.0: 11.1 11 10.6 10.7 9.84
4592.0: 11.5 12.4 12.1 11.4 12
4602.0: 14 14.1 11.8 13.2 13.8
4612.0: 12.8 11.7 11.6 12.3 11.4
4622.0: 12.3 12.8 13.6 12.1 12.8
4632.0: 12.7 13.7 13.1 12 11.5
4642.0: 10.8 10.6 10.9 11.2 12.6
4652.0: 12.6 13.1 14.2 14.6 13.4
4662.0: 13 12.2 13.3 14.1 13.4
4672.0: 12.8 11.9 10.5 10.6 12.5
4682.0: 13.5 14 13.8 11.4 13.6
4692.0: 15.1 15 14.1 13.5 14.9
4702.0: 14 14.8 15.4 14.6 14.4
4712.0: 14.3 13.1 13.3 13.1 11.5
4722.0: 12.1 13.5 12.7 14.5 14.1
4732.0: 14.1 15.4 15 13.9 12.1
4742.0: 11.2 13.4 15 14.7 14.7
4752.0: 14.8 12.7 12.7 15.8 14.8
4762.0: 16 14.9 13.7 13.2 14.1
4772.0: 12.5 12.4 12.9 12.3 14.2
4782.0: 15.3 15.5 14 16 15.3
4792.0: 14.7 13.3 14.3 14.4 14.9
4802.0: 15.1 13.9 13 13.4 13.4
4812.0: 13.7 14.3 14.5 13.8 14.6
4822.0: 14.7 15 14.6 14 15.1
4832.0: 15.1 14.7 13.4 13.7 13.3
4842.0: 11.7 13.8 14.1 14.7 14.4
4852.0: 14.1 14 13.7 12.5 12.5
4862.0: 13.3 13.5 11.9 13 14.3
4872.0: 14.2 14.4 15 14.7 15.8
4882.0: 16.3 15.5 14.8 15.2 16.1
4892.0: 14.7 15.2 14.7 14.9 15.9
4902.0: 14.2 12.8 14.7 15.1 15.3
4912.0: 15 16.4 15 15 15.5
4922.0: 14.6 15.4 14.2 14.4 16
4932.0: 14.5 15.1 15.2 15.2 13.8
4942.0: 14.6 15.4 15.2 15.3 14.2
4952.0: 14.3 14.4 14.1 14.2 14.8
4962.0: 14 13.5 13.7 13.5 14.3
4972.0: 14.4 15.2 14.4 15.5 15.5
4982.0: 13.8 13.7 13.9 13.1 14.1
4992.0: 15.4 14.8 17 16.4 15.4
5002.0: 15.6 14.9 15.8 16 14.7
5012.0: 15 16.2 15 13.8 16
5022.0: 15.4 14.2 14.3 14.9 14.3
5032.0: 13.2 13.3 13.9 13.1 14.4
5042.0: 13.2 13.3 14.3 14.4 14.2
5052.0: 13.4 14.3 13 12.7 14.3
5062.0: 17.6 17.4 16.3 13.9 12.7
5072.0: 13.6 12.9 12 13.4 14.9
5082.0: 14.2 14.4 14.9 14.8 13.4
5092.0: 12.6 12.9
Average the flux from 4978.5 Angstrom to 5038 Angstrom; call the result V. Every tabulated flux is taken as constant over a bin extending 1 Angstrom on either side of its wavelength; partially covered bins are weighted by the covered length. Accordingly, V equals 14.8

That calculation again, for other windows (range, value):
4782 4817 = 14.4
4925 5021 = 14.8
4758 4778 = 13.9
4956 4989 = 14.2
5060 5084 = 14.4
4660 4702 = 13.2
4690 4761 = 13.9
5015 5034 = 14.5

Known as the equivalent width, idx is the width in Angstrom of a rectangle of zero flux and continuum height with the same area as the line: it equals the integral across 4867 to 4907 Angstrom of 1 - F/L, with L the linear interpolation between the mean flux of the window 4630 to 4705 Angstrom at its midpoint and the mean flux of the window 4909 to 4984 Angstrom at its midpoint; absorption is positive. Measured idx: -1.35 Angstrom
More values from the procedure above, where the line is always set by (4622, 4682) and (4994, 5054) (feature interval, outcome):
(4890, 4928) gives -2.5 Angstrom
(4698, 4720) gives -2.0 Angstrom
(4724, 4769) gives -3.4 Angstrom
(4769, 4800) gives -1.9 Angstrom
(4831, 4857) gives -0.5 Angstrom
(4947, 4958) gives -0.1 Angstrom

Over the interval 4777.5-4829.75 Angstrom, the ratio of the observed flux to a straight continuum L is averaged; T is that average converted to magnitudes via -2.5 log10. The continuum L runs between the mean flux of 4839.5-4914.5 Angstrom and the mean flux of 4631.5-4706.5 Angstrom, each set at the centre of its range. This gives -0.04 mag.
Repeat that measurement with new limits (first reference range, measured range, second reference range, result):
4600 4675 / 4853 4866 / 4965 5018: 0.07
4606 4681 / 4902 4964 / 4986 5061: -0.06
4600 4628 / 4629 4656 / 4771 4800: 0.06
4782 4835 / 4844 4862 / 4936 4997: 0.06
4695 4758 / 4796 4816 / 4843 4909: 0.00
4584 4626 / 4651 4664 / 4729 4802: -0.05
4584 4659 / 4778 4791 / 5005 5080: -0.14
